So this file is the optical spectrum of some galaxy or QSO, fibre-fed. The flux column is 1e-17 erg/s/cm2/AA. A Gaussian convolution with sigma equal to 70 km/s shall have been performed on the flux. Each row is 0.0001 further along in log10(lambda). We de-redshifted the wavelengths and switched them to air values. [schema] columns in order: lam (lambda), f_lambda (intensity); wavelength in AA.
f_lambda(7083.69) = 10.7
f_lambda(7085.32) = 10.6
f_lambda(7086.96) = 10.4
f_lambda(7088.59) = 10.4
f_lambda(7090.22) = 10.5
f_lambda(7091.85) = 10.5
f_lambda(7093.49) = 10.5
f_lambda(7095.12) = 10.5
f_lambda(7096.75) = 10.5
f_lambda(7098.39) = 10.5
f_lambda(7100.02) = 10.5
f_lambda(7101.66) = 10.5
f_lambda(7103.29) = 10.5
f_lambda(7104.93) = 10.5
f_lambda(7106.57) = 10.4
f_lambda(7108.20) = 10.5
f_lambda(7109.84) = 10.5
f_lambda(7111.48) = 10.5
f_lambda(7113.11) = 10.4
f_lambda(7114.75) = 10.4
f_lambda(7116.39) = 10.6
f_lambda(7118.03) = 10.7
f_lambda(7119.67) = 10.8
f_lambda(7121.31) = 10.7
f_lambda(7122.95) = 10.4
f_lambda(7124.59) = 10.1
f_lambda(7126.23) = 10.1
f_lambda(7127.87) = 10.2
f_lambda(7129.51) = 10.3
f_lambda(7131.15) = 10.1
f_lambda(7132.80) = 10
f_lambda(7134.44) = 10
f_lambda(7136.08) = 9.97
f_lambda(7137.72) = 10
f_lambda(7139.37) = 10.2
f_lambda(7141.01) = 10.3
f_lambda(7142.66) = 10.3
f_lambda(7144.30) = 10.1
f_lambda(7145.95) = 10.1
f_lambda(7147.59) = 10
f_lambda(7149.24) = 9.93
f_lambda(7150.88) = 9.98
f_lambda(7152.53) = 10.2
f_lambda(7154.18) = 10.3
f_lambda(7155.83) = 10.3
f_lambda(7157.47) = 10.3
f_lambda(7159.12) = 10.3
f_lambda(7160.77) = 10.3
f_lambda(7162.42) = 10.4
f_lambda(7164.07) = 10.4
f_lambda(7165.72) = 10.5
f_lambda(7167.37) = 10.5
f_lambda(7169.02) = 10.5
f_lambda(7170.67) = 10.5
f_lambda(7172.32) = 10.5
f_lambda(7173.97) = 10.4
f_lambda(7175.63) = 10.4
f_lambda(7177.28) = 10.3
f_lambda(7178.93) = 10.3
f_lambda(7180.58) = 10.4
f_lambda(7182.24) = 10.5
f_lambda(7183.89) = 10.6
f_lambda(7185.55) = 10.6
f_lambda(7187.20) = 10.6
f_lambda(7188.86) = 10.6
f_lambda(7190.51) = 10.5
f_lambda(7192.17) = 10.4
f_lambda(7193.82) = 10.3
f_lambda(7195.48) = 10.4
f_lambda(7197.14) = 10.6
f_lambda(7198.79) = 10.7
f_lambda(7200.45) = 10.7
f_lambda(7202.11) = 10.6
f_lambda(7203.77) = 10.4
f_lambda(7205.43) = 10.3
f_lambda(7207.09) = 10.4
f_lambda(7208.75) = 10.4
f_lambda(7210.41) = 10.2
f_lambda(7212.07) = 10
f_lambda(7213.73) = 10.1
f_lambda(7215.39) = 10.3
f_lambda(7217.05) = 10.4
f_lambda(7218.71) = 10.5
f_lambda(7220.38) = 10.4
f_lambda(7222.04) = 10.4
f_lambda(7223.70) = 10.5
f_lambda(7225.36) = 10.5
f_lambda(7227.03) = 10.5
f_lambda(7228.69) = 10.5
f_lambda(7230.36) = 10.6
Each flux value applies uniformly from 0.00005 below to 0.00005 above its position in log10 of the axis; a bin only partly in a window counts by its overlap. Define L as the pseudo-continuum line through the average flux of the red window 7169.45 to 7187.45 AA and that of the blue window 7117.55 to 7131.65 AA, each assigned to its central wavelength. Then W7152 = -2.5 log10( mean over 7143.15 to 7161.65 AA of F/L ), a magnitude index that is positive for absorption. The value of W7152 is 0.03 mag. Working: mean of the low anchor 10.4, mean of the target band 10.2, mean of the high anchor 10.5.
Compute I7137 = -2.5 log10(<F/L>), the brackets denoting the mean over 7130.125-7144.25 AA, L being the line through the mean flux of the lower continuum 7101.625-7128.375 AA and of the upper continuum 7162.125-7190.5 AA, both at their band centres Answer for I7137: 0.04 mag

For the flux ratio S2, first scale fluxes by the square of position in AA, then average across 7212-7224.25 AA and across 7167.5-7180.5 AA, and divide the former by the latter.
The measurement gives 1.00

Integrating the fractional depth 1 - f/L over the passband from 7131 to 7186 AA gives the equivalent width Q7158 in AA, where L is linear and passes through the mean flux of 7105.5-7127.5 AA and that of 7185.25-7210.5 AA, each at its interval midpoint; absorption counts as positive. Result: 1.03 AA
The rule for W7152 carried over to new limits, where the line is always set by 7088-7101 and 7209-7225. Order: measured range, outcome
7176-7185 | -0.01 mag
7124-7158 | 0.03 mag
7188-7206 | -0.02 mag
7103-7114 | 0.00 mag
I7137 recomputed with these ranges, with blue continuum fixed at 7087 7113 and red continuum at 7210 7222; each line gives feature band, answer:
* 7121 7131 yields 0.02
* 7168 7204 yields -0.02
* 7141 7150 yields 0.03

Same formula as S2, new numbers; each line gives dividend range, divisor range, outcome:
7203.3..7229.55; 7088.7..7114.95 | 1.02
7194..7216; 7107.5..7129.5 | 1.02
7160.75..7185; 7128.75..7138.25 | 1.05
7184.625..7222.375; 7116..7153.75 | 1.04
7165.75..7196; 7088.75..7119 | 1.02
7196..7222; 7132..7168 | 1.04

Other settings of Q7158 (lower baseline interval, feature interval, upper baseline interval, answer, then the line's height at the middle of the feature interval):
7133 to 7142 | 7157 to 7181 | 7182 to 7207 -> -0.2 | 10.3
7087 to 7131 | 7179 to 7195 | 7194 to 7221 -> -0.1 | 10.4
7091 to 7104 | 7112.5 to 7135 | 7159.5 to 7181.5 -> 0.3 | 10.5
